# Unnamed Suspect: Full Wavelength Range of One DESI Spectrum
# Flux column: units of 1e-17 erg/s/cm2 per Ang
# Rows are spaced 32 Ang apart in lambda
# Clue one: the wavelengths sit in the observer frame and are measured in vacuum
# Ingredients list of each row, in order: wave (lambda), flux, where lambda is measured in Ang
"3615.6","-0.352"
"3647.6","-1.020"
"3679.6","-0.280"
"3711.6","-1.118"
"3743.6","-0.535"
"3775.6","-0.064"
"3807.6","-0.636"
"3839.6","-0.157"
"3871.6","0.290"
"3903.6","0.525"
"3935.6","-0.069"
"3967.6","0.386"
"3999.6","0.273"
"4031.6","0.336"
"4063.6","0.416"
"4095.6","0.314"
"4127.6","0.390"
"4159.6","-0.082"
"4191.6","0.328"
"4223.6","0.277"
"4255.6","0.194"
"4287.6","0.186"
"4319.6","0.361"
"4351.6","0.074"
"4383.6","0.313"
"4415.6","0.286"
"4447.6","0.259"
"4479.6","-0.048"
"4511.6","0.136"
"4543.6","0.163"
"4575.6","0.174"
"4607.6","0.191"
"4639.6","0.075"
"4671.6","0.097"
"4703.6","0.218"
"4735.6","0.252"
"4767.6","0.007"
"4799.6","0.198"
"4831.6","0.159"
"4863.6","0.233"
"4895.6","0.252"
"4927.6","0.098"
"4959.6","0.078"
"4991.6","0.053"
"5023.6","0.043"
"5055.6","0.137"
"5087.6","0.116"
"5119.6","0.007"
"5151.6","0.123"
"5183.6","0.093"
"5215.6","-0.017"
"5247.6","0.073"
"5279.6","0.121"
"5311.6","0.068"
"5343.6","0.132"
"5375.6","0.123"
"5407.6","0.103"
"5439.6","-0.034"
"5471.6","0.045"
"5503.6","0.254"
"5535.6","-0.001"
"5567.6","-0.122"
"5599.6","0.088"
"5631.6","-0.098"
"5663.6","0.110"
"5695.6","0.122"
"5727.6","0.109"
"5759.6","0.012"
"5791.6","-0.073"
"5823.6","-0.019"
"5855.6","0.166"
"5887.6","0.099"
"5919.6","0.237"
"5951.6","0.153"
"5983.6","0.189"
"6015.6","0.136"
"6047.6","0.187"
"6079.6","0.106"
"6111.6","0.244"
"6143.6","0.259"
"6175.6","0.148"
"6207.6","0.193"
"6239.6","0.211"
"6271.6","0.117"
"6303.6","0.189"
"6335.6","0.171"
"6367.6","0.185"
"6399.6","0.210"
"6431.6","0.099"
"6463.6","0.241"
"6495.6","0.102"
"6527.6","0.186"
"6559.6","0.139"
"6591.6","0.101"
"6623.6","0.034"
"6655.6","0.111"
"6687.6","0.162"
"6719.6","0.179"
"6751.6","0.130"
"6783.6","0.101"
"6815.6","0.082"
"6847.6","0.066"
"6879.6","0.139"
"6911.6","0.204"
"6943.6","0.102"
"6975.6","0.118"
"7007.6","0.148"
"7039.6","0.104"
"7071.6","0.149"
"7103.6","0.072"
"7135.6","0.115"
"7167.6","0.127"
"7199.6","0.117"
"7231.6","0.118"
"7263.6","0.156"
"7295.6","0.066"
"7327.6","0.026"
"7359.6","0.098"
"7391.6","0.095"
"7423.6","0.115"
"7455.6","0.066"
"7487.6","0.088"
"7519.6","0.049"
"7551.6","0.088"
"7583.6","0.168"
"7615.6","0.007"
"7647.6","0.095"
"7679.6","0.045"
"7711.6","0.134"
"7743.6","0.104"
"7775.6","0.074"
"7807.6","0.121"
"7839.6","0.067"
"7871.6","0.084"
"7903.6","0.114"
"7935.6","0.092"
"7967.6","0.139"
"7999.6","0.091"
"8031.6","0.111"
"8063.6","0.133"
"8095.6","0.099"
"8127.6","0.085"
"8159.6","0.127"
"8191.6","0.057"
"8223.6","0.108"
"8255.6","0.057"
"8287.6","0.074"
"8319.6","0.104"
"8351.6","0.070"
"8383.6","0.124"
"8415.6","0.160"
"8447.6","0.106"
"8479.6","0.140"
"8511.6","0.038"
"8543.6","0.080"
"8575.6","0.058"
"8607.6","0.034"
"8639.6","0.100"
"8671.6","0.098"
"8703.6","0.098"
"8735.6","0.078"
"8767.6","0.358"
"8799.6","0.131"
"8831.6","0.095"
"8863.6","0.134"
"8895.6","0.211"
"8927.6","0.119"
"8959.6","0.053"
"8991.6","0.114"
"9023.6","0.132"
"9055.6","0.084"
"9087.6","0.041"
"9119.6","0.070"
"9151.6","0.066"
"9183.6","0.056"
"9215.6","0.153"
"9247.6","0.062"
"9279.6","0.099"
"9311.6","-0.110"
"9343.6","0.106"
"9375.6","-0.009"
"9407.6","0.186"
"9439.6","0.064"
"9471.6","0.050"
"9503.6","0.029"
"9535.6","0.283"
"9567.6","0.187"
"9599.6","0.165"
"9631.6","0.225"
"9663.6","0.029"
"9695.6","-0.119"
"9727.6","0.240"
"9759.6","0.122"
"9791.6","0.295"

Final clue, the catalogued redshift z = 1.56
